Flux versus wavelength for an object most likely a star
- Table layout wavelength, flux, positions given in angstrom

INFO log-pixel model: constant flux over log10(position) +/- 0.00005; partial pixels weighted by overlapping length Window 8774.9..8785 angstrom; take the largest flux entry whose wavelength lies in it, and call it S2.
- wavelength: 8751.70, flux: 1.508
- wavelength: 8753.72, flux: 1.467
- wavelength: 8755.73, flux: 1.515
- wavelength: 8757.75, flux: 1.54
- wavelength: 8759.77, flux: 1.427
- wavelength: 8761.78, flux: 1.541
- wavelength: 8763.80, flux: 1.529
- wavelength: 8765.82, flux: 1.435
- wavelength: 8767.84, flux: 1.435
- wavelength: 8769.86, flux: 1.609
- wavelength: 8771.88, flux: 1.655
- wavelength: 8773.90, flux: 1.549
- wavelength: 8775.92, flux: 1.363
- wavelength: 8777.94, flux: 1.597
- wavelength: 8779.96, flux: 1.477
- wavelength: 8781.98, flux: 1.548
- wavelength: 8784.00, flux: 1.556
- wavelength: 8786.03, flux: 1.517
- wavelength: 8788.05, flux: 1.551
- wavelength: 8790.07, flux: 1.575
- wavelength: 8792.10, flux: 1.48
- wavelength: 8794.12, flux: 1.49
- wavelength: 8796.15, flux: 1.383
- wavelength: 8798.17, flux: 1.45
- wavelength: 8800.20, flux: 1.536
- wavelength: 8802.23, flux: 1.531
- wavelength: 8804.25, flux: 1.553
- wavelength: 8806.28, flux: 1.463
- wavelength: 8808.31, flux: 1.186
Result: 1.597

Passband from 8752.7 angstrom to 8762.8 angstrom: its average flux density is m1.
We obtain 1.5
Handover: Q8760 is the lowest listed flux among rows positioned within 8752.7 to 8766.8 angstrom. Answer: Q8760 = 1.427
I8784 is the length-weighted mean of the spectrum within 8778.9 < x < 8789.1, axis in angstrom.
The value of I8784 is 1.53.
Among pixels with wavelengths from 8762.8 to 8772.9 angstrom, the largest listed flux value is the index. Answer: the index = 1.655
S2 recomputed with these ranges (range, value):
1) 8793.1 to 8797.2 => 1.49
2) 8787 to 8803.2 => 1.575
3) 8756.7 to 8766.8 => 1.541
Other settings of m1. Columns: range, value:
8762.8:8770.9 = 1.5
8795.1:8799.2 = 1.42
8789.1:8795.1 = 1.51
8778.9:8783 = 1.52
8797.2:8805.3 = 1.52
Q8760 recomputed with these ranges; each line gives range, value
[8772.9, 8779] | 1.363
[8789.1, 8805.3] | 1.383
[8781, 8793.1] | 1.48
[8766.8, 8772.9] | 1.435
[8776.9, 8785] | 1.477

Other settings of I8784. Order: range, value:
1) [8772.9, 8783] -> 1.51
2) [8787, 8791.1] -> 1.56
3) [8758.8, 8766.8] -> 1.48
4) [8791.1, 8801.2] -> 1.47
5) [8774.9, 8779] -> 1.48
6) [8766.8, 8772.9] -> 1.57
